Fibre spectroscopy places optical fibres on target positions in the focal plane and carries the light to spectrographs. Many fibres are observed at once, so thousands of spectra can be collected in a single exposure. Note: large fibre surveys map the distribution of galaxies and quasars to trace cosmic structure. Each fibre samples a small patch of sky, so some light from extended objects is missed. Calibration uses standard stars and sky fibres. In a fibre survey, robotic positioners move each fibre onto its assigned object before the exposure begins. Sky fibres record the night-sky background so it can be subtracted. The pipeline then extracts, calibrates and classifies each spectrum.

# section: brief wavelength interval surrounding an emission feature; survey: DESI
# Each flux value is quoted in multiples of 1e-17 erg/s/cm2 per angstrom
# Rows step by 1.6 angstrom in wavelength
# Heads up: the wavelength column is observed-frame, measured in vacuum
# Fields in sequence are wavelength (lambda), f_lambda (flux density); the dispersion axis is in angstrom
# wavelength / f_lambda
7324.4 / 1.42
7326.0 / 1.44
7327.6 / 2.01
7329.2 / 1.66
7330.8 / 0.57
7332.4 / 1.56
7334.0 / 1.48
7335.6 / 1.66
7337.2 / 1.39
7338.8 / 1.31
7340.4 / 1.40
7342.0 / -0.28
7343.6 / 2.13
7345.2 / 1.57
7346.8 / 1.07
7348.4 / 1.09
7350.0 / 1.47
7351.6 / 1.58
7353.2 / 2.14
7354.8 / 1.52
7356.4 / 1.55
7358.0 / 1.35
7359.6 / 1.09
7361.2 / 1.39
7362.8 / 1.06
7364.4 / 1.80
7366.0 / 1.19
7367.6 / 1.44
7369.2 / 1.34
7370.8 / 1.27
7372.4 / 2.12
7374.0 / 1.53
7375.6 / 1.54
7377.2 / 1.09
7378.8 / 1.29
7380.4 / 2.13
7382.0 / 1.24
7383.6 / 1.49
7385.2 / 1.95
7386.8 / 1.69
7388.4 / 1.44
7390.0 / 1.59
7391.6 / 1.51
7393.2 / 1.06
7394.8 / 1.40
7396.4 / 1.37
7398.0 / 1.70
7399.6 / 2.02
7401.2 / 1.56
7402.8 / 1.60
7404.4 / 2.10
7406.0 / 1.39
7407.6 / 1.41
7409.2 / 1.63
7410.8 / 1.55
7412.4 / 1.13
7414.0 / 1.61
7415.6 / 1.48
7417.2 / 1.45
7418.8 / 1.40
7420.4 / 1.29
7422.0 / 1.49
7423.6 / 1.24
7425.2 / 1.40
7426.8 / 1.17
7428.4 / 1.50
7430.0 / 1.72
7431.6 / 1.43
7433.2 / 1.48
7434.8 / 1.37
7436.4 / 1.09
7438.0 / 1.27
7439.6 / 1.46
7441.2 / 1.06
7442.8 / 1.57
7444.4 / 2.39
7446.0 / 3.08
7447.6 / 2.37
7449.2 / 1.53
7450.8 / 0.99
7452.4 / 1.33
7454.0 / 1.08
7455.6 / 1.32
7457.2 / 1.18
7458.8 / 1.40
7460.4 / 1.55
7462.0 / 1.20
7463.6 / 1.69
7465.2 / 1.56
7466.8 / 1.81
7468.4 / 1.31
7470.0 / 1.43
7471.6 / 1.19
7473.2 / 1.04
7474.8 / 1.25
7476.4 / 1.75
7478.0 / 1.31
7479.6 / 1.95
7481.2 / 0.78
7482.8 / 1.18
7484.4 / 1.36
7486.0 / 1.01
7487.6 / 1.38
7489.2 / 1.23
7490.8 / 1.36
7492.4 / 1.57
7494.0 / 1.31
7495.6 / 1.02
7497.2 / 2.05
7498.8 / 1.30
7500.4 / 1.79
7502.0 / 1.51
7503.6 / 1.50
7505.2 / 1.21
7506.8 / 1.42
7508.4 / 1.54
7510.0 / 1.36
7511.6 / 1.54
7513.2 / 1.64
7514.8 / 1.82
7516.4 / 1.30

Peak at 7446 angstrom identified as H-beta 4861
